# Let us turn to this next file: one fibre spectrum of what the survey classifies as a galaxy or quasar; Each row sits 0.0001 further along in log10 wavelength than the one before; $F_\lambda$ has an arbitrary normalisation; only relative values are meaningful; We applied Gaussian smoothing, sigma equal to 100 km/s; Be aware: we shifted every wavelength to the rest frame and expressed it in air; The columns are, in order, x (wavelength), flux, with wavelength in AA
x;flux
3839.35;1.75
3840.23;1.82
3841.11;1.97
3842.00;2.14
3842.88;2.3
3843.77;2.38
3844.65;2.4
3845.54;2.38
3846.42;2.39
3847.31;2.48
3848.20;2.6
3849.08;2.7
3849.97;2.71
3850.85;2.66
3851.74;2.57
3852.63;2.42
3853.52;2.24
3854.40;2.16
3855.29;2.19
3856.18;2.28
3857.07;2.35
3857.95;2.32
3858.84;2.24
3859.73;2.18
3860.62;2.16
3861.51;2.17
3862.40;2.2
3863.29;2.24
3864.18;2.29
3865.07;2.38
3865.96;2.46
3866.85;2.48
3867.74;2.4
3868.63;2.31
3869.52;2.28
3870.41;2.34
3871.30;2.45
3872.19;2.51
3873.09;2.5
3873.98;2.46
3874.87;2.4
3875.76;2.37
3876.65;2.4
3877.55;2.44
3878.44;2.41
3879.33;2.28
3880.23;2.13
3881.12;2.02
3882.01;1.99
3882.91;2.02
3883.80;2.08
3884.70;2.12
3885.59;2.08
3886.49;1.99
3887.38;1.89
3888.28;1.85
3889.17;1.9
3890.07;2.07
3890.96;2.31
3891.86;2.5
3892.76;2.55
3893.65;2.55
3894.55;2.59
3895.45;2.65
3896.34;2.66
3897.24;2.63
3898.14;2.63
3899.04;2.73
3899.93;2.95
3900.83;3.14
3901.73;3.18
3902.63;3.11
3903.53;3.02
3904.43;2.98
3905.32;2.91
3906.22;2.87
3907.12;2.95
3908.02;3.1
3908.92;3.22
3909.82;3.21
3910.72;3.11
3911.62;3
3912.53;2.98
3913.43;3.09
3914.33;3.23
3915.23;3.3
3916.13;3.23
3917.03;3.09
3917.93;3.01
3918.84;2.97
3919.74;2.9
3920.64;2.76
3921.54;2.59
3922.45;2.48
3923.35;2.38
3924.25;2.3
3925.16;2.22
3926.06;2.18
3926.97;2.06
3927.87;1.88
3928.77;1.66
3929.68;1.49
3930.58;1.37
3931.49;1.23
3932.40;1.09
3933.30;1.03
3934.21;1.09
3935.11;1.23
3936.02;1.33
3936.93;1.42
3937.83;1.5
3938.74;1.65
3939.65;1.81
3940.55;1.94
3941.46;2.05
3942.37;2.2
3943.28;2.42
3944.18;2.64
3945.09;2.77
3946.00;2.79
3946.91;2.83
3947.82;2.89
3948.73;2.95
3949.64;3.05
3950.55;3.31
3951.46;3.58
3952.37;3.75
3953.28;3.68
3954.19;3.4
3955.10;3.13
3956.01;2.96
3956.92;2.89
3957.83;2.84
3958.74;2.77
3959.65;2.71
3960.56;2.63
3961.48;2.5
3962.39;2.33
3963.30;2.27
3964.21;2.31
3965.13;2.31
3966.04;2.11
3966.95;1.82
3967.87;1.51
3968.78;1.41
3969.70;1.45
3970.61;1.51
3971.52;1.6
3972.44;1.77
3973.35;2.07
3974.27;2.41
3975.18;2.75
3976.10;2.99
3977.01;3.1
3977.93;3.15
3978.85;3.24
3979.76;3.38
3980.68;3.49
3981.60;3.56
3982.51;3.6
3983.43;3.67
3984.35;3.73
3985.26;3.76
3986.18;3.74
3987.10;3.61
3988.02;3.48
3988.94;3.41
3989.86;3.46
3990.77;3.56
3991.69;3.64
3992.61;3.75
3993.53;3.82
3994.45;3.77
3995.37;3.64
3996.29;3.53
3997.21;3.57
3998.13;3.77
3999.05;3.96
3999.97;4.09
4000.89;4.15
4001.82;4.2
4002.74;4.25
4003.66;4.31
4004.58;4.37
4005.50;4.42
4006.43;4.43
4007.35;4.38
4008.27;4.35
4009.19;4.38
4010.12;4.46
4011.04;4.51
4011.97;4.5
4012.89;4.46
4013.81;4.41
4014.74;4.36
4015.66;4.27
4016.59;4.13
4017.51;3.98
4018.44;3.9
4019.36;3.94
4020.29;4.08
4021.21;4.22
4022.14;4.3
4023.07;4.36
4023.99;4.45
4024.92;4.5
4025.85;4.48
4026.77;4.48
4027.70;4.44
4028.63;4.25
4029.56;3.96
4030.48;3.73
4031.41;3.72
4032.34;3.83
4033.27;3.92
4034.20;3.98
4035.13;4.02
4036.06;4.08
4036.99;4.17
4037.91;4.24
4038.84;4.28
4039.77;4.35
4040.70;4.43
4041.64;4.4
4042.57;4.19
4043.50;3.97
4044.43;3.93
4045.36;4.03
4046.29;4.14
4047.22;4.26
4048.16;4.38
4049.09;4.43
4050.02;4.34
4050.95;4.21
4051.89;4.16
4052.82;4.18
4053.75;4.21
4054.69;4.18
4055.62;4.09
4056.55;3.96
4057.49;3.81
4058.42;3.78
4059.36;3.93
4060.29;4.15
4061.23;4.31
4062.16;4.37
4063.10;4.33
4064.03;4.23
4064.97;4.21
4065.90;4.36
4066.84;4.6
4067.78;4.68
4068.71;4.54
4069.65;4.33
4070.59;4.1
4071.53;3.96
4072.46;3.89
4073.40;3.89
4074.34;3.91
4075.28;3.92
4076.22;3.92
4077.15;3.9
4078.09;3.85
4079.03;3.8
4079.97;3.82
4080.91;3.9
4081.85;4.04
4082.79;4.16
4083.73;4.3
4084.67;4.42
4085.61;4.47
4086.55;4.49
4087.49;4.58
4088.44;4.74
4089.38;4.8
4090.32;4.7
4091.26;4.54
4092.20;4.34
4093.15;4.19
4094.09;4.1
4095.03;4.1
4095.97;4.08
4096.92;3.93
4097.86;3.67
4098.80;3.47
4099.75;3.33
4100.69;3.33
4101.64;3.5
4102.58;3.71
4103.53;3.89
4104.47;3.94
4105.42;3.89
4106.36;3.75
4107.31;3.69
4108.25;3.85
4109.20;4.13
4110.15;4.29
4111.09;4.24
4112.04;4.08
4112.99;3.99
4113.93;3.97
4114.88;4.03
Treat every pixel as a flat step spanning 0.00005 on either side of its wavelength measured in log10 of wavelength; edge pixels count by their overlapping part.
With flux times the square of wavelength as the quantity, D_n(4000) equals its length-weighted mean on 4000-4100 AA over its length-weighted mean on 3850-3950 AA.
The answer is 1.9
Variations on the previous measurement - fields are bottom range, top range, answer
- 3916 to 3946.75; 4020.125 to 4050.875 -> 2.13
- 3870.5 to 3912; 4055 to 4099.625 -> 1.80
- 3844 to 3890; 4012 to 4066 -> 1.98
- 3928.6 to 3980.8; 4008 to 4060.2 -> 1.86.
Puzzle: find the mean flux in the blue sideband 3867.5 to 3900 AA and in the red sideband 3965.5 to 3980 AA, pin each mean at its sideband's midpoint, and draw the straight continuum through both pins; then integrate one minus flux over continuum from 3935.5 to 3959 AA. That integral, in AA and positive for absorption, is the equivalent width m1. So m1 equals -3.72 AA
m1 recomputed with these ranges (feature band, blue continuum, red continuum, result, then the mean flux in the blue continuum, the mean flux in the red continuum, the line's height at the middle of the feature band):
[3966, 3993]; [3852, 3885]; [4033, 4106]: 3.4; 2.29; 4.12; 3.3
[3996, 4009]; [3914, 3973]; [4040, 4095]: -3.7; 2.33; 4.2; 3.22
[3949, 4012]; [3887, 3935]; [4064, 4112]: -2.3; 2.52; 4.09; 3.13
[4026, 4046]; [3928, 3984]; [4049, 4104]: -3.3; 2.4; 4.12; 3.54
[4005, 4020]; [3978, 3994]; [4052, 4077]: -2.1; 3.57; 4.15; 3.77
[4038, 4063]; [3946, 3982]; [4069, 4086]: -3.1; 2.68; 4.04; 3.71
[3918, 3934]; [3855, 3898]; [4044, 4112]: 4.0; 2.3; 4.11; 2.74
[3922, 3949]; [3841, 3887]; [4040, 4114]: 8.9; 2.32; 4.11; 2.92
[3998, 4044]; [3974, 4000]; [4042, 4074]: -4.8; 3.5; 4.18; 3.83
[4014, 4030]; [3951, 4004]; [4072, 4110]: -3.6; 3.1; 4.02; 3.46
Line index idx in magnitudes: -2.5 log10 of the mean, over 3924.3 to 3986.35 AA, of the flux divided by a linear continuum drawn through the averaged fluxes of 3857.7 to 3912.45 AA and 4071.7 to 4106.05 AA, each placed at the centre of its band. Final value 0.24 mag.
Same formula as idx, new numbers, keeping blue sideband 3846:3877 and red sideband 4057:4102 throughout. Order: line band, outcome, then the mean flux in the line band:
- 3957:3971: 0.41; 2.19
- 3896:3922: -0.09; 2.99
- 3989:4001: -0.08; 3.73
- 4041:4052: -0.09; 4.2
